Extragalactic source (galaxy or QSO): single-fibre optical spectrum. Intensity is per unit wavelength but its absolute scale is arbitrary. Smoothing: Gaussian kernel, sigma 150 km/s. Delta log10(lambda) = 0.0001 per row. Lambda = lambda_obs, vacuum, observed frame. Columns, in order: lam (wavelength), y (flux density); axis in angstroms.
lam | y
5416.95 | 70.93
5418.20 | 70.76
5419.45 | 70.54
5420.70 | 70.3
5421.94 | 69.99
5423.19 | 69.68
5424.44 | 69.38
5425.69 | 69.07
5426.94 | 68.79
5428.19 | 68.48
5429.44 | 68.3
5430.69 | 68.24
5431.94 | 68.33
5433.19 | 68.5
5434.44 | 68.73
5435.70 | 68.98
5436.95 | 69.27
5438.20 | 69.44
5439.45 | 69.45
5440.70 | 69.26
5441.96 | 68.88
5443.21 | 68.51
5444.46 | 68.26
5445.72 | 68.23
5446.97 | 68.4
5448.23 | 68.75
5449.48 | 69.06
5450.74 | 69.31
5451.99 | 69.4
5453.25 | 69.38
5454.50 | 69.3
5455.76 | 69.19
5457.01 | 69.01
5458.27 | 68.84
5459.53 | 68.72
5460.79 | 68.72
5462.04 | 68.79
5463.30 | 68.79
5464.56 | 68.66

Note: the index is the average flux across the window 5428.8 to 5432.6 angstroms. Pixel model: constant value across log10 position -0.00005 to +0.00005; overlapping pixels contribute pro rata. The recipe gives 68.3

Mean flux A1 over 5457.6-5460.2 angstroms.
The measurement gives 68.5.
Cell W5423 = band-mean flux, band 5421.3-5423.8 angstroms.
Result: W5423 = 70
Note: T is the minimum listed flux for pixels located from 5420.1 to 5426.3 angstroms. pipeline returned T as 69.07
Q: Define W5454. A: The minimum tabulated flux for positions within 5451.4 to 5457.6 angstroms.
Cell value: 69.01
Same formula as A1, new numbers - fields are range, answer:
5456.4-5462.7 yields 68.8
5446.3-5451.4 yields 68.9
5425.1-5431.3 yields 68.6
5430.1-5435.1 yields 68.4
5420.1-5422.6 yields 70.3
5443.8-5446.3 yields 68.2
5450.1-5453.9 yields 69.4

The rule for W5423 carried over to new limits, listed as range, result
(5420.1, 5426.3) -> 69.7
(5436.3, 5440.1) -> 69.5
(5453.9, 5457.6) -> 69.2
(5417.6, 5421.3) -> 70.5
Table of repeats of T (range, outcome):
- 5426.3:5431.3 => 68.24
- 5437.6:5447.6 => 68.23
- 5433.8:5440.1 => 68.73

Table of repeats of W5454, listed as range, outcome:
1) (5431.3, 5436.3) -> 68.33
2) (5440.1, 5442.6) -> 68.88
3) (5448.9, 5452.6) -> 69.06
